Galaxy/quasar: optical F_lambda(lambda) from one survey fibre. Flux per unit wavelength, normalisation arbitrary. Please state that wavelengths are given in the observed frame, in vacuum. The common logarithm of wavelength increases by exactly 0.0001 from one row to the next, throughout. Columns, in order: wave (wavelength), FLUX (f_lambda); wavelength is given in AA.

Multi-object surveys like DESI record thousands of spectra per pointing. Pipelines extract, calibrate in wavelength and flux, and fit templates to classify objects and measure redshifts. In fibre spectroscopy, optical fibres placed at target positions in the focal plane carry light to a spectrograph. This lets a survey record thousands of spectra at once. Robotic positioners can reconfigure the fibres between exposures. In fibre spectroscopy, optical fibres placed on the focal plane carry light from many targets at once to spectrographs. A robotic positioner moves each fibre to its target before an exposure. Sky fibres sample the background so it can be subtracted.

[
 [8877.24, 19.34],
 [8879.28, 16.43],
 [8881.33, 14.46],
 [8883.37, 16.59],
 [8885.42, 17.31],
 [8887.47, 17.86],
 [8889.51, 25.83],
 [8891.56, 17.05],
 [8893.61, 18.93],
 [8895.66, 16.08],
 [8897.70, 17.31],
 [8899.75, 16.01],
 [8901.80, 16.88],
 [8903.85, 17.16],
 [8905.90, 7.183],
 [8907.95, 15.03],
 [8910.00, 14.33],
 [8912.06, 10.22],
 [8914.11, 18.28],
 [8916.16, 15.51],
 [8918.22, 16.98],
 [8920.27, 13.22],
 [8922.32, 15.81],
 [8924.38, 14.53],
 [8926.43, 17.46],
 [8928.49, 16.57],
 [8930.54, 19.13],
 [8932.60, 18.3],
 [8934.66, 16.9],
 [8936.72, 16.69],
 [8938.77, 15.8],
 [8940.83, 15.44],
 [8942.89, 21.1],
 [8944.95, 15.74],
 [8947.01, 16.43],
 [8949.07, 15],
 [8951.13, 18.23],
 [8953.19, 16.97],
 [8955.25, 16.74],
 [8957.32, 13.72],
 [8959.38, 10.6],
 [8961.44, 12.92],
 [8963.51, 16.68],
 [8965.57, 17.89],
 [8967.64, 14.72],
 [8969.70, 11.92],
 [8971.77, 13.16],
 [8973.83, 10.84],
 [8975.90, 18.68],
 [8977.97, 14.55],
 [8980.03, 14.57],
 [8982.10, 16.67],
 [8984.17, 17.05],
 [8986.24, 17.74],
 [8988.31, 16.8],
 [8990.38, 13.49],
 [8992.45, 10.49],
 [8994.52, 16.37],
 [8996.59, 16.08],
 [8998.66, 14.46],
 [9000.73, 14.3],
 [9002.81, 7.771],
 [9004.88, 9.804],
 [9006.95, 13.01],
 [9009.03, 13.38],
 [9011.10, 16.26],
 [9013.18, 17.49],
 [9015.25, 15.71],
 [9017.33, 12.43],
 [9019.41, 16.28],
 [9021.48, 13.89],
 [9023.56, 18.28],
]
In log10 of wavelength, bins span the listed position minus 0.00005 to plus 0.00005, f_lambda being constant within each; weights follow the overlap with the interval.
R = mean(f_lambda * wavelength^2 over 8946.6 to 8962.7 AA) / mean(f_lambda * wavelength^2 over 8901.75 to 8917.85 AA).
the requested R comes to 1.06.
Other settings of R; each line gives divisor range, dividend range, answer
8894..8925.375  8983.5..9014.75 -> 0.97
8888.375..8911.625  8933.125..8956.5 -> 1.04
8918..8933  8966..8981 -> 0.88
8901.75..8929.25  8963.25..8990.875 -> 1.05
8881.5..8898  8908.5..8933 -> 0.87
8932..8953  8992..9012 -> 0.79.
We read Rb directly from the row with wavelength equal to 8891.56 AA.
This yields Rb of 17.05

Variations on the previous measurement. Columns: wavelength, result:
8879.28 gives 16.43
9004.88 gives 9.804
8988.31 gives 16.8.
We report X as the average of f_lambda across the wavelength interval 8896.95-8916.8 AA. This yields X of 14.7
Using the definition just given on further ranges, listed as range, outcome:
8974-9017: 14.6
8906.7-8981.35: 15.6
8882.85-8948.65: 16.5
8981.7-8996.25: 15.5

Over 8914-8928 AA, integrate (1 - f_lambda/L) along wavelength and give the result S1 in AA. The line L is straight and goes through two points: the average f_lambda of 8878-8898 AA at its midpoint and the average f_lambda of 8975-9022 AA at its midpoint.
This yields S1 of 0.9 AA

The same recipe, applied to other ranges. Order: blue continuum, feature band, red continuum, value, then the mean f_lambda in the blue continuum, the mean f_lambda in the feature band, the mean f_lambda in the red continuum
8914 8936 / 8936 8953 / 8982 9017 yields -0.9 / 16.5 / 16.8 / 14.4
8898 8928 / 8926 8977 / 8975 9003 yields -2.8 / 15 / 15.9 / 15.1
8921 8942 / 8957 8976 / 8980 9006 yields 1.7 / 16.6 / 13.9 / 14.3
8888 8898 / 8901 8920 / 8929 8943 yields 4.0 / 19.1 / 14.5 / 17.4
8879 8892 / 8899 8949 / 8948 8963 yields 1.3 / 18.1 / 15.8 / 14.9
